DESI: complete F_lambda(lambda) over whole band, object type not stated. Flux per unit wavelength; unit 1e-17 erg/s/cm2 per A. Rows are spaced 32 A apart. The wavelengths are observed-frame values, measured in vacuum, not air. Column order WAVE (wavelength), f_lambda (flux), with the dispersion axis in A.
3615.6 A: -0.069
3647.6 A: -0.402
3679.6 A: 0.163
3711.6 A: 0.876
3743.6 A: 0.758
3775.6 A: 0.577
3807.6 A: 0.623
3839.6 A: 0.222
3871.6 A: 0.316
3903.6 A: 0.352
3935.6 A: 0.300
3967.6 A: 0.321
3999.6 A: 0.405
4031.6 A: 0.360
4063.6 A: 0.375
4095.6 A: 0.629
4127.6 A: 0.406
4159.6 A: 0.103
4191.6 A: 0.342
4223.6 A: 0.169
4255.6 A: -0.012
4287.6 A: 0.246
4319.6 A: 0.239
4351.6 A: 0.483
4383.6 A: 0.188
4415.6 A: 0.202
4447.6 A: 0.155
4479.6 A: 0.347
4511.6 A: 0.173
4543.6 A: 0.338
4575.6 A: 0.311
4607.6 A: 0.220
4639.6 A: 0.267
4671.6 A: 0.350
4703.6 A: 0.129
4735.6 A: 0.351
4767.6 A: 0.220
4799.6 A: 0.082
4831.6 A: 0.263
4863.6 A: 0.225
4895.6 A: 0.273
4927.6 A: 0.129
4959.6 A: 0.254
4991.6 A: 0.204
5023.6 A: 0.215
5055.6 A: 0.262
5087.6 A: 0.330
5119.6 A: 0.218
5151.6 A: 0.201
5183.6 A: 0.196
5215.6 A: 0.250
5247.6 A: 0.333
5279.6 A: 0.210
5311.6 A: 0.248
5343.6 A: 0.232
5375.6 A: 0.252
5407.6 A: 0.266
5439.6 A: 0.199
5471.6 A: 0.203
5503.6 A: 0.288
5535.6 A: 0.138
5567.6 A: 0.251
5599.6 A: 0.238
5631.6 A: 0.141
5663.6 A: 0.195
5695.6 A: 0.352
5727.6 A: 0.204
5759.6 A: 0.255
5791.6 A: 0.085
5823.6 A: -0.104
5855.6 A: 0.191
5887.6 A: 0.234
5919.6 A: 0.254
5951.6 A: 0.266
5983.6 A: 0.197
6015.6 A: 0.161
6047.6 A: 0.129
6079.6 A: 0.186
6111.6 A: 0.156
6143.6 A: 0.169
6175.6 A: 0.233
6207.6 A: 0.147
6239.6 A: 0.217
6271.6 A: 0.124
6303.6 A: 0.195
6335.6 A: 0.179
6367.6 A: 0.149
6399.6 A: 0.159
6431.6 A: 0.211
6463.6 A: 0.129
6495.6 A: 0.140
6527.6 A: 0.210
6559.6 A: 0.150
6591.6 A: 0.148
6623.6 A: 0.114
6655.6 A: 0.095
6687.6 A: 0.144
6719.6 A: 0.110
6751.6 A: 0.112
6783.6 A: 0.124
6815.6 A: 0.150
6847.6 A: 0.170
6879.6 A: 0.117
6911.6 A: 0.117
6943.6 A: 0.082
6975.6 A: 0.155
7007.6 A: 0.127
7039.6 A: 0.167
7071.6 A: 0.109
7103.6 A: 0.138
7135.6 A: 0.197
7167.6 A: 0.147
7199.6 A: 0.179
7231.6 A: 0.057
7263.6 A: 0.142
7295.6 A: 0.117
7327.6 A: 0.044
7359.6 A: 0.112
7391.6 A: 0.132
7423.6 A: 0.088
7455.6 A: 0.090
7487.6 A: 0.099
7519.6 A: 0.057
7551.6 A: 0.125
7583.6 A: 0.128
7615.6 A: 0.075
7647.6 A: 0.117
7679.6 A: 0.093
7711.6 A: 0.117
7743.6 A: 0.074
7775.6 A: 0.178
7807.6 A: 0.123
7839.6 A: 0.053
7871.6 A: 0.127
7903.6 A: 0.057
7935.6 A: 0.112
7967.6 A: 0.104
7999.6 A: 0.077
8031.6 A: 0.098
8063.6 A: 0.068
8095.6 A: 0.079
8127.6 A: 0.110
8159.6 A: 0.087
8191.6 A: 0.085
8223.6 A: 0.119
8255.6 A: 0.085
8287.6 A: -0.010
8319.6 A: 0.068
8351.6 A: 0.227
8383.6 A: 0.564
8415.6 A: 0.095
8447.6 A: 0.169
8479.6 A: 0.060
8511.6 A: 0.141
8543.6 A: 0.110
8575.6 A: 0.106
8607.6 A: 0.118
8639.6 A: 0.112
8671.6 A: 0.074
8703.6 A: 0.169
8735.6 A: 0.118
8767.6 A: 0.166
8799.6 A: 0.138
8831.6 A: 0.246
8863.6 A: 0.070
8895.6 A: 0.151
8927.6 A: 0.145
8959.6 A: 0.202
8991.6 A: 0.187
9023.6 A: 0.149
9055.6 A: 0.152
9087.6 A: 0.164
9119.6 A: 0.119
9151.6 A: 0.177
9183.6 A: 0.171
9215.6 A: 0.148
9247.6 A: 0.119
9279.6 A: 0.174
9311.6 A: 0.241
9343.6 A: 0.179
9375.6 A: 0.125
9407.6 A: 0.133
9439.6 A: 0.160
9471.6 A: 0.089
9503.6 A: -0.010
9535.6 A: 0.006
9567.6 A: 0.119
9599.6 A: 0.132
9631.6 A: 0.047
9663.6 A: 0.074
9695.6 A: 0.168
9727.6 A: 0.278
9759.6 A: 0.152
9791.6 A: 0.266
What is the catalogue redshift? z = 1.25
